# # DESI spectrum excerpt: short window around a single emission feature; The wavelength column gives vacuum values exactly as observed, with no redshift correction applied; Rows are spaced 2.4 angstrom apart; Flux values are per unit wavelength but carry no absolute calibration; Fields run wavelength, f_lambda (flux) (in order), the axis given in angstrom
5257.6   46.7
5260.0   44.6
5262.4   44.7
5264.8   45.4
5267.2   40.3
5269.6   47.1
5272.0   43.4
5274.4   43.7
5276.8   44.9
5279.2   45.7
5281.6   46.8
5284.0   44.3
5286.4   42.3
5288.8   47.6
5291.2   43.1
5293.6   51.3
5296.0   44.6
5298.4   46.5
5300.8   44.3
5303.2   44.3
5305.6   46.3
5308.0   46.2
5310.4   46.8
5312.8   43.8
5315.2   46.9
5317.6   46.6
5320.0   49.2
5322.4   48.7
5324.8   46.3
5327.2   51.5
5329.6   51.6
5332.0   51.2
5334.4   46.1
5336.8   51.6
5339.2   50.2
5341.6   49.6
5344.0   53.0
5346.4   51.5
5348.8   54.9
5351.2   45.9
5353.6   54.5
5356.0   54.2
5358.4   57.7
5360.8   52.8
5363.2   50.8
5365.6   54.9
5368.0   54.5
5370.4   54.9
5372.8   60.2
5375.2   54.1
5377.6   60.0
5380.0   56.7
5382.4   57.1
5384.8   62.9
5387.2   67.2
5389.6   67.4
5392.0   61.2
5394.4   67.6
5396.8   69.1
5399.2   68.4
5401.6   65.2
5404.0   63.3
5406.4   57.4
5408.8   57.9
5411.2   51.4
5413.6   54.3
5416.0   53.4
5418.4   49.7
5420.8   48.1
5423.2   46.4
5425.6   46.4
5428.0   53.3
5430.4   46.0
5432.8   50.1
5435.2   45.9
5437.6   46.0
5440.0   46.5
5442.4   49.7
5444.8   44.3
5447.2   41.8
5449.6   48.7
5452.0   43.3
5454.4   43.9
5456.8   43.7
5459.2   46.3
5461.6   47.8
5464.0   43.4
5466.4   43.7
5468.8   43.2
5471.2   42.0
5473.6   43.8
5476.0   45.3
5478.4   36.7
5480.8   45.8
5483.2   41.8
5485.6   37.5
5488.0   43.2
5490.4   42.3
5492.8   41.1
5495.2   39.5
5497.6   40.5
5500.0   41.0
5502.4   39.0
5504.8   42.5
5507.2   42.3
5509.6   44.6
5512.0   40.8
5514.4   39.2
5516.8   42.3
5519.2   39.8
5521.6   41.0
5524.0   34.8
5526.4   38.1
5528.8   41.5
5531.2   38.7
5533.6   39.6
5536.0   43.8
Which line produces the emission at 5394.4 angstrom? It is C III]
